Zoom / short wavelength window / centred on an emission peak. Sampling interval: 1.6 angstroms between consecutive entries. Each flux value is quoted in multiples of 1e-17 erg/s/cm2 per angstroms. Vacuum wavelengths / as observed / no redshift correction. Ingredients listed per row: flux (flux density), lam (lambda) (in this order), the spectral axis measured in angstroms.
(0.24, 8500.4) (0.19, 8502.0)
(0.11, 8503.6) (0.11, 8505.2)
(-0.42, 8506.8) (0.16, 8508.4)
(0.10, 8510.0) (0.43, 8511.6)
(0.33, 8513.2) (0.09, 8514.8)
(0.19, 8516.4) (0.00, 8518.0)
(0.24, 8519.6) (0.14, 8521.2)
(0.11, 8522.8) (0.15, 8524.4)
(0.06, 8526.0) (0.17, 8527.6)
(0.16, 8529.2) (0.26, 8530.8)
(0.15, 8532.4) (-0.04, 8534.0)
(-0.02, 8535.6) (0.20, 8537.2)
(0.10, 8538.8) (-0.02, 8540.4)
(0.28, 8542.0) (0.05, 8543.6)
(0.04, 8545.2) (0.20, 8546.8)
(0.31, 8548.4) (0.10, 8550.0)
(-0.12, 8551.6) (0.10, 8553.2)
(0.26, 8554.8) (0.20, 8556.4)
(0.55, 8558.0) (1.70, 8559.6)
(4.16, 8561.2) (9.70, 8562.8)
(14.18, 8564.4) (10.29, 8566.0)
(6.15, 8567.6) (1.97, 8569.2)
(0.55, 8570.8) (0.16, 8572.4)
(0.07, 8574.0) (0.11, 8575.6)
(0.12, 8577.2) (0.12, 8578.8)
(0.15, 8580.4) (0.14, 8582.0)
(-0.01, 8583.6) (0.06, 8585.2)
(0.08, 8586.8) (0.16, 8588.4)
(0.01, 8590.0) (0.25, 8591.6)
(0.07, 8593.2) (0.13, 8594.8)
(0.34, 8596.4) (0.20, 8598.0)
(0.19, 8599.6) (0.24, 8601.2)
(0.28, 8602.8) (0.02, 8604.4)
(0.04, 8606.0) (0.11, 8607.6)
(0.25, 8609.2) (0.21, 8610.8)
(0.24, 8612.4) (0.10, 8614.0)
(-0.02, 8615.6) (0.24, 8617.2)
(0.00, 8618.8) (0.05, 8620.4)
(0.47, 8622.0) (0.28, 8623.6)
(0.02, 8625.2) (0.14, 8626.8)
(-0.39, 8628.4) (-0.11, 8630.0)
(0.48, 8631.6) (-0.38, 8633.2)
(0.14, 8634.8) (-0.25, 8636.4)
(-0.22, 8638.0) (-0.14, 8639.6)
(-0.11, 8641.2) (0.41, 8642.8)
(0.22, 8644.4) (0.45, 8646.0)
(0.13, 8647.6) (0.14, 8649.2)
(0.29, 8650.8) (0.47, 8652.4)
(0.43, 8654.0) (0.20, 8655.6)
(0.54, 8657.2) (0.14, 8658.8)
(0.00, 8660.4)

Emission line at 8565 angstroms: [O III]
